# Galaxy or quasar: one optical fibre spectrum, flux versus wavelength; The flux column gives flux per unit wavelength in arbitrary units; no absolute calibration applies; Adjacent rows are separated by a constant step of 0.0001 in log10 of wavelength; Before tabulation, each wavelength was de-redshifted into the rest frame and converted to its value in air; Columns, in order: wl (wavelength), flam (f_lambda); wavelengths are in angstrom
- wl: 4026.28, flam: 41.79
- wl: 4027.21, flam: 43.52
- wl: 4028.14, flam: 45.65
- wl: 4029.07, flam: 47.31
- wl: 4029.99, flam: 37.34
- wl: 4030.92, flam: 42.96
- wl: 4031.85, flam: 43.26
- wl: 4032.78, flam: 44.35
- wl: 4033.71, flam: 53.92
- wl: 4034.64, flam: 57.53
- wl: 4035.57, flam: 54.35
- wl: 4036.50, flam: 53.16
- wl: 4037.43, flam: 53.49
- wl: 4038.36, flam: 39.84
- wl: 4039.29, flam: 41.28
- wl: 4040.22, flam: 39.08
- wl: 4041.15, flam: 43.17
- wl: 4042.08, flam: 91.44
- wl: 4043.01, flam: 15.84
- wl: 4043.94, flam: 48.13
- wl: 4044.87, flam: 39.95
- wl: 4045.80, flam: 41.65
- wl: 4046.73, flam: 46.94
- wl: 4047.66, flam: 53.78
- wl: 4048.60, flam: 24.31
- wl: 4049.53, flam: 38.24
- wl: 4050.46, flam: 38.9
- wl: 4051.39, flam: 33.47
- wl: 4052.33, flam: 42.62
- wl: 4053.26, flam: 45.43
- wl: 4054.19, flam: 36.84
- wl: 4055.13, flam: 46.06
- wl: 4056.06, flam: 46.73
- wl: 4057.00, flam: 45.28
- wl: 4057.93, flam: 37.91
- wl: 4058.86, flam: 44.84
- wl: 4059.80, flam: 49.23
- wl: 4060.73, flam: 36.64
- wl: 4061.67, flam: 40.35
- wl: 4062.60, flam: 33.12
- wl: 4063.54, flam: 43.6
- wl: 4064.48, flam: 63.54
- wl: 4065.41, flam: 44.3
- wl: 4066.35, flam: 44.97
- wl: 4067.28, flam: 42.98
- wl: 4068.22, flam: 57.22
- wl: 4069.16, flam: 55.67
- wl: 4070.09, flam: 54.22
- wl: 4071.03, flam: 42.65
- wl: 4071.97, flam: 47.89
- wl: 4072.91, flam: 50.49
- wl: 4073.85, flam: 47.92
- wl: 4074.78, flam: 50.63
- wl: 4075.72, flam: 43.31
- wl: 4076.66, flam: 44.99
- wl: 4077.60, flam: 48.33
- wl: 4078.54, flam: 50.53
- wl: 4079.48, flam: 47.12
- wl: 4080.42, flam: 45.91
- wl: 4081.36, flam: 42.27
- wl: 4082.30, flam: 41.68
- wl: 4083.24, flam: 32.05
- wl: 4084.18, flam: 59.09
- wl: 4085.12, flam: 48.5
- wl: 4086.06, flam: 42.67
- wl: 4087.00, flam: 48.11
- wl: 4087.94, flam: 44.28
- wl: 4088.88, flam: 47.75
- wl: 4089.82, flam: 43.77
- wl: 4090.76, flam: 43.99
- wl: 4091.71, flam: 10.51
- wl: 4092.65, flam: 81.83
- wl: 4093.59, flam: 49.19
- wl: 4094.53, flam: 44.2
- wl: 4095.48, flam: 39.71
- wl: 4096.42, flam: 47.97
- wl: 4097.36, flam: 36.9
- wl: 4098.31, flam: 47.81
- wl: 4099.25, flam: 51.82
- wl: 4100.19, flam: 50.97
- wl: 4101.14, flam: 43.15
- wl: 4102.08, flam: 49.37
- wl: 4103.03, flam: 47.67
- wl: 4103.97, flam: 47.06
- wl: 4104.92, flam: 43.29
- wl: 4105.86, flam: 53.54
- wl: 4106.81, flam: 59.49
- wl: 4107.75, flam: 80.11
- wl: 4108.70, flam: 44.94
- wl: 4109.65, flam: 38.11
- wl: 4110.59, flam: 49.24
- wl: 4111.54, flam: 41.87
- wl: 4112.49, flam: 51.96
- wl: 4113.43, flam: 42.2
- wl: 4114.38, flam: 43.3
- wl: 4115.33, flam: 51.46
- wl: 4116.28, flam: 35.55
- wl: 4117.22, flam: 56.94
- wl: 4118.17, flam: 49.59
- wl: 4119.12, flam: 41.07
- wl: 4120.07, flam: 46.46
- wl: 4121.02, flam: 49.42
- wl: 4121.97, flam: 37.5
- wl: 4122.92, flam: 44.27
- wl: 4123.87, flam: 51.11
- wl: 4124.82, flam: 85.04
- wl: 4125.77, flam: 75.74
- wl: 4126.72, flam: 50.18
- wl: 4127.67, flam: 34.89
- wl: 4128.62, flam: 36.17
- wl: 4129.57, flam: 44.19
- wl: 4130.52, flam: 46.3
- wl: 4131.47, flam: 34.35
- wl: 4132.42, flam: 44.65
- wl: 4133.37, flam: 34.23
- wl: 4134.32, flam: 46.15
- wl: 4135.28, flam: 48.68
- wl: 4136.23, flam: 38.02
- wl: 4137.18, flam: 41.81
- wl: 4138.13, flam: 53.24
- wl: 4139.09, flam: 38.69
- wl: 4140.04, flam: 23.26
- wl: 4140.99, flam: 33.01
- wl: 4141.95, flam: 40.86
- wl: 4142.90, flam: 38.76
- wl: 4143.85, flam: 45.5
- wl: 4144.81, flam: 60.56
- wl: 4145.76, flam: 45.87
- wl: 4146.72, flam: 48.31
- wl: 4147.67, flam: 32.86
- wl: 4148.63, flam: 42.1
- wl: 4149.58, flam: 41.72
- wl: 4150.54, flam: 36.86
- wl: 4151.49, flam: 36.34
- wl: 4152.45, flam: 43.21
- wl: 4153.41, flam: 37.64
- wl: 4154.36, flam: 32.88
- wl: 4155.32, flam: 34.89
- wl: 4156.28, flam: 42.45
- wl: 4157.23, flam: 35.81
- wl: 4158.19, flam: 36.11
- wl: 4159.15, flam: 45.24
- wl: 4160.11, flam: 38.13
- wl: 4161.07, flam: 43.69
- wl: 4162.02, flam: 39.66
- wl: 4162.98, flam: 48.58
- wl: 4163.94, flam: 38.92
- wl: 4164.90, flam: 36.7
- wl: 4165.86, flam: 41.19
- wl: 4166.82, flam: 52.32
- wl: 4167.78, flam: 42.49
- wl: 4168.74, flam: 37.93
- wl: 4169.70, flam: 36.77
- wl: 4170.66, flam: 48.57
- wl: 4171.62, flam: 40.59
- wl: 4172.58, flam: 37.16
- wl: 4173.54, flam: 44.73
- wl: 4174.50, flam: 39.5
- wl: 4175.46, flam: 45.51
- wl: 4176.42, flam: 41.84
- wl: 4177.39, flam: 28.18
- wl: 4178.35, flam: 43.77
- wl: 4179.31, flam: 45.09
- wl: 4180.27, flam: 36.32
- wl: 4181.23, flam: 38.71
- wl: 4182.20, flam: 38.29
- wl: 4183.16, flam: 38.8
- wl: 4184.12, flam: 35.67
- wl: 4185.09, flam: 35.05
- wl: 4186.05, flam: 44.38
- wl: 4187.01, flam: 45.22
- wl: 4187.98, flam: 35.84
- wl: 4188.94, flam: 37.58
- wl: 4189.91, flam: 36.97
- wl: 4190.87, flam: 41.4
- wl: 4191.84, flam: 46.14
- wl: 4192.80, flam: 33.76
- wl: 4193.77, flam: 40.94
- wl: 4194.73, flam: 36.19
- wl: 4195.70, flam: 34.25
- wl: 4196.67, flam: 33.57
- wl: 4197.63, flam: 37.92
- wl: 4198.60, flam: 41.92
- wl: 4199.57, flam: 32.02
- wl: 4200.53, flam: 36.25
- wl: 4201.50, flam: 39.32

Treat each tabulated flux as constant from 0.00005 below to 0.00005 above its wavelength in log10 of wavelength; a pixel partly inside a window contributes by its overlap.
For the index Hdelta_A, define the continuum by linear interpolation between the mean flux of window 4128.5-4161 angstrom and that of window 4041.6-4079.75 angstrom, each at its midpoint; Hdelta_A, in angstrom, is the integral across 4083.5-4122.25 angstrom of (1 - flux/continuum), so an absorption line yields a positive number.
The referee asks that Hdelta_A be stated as -4.0 angstrom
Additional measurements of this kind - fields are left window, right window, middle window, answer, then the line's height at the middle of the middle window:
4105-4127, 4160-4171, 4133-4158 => 2.9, 45.8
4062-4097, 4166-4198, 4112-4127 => -2.3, 43.9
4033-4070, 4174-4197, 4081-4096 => -0.5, 43.6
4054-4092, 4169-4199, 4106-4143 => -3.3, 42.5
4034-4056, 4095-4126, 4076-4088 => 0.4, 47.3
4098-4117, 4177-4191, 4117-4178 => 1.0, 43.5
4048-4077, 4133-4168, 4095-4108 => -2.0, 42.9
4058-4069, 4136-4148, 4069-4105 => -1.7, 44.4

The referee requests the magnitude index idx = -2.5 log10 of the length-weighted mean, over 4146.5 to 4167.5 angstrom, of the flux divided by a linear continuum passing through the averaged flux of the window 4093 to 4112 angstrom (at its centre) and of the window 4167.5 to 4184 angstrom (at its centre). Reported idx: 0.05 mag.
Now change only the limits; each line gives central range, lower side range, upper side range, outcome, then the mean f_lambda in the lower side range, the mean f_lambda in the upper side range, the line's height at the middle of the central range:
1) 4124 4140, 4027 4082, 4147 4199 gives -0.12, 45.5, 39.6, 41.7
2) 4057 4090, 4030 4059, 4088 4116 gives 0.00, 44.5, 47.6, 46.1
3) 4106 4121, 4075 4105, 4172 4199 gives -0.11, 45.9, 39.1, 44.2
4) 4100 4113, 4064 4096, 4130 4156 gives -0.13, 47.1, 40.8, 44.5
